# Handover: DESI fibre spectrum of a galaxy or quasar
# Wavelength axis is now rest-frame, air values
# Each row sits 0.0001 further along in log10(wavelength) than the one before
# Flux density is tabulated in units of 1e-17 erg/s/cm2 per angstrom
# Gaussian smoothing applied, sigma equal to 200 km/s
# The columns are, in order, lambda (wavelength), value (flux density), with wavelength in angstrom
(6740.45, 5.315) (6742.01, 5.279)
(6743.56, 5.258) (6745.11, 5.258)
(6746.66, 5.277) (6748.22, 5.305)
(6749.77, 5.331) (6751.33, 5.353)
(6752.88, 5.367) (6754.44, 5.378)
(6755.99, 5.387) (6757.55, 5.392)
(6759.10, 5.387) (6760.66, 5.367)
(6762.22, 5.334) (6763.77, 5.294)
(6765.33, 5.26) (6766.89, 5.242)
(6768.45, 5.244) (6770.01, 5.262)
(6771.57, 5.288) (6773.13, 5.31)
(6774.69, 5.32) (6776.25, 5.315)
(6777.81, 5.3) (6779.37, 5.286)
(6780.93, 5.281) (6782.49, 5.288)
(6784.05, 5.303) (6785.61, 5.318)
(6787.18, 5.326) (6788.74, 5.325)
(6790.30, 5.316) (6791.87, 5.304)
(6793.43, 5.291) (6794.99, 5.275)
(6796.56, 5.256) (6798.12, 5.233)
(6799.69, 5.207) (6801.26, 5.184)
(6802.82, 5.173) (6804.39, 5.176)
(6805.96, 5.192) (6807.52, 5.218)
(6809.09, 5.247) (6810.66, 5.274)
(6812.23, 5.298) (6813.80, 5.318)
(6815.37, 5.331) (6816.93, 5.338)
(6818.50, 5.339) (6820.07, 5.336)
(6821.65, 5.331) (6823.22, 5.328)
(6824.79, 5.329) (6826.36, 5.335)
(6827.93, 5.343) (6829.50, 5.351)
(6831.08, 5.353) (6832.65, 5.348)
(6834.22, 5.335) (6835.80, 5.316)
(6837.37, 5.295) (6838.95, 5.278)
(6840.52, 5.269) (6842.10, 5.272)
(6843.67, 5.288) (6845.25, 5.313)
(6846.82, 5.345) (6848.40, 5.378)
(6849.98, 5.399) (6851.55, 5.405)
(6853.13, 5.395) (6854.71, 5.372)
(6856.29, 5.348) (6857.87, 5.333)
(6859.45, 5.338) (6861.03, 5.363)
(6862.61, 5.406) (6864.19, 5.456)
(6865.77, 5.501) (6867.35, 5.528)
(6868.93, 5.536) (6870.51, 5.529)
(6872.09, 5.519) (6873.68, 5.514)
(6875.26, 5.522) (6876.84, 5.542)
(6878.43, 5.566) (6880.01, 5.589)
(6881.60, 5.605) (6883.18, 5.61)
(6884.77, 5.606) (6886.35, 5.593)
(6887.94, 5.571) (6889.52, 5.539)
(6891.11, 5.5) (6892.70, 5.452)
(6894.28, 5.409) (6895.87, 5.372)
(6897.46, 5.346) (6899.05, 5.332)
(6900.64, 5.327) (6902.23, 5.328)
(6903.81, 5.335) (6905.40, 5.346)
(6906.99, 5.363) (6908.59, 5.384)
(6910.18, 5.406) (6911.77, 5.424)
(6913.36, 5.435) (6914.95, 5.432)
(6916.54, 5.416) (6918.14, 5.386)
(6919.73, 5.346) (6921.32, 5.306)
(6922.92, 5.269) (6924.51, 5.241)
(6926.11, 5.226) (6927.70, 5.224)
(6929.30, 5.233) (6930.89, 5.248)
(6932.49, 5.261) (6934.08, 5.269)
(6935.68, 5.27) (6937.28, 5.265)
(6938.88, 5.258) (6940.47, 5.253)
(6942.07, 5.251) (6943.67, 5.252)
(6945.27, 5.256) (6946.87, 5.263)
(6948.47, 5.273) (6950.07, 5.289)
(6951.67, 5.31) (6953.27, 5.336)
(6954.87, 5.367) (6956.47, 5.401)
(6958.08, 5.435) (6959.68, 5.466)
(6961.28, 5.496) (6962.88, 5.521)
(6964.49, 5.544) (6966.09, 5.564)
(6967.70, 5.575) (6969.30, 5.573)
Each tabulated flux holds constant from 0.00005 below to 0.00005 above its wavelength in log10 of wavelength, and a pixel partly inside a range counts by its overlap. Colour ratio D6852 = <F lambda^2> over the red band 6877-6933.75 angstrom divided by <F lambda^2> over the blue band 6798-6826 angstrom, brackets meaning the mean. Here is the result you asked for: 1.05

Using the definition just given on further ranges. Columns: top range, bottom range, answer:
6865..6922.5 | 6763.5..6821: 1.07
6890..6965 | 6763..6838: 1.05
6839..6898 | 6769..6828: 1.05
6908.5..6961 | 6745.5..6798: 1.05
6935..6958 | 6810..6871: 1.02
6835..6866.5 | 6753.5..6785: 1.03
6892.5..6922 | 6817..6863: 1.03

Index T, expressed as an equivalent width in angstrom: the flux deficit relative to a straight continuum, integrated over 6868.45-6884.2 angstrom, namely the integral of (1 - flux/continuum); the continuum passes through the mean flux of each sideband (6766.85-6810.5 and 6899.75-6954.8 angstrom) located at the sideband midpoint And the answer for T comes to -0.8 angstrom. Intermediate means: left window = 5.27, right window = 5.31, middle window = 5.55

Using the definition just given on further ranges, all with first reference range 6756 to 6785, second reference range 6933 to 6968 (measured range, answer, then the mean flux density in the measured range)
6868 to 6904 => -1.04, 5.49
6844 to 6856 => -0.09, 5.37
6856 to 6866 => -0.11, 5.39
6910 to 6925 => -0.06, 5.37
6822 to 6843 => 0.02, 5.32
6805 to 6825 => 0.08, 5.3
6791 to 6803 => 0.16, 5.24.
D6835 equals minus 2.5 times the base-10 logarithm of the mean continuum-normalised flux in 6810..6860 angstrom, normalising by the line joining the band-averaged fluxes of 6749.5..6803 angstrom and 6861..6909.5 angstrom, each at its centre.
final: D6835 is 0.01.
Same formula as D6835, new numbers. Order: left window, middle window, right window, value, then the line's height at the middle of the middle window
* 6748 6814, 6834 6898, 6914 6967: -0.03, 5.31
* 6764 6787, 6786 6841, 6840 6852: 0.00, 5.31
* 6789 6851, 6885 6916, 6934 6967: -0.02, 5.33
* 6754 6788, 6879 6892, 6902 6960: -0.05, 5.32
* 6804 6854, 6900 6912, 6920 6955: -0.02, 5.28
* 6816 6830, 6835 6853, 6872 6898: 0.02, 5.4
